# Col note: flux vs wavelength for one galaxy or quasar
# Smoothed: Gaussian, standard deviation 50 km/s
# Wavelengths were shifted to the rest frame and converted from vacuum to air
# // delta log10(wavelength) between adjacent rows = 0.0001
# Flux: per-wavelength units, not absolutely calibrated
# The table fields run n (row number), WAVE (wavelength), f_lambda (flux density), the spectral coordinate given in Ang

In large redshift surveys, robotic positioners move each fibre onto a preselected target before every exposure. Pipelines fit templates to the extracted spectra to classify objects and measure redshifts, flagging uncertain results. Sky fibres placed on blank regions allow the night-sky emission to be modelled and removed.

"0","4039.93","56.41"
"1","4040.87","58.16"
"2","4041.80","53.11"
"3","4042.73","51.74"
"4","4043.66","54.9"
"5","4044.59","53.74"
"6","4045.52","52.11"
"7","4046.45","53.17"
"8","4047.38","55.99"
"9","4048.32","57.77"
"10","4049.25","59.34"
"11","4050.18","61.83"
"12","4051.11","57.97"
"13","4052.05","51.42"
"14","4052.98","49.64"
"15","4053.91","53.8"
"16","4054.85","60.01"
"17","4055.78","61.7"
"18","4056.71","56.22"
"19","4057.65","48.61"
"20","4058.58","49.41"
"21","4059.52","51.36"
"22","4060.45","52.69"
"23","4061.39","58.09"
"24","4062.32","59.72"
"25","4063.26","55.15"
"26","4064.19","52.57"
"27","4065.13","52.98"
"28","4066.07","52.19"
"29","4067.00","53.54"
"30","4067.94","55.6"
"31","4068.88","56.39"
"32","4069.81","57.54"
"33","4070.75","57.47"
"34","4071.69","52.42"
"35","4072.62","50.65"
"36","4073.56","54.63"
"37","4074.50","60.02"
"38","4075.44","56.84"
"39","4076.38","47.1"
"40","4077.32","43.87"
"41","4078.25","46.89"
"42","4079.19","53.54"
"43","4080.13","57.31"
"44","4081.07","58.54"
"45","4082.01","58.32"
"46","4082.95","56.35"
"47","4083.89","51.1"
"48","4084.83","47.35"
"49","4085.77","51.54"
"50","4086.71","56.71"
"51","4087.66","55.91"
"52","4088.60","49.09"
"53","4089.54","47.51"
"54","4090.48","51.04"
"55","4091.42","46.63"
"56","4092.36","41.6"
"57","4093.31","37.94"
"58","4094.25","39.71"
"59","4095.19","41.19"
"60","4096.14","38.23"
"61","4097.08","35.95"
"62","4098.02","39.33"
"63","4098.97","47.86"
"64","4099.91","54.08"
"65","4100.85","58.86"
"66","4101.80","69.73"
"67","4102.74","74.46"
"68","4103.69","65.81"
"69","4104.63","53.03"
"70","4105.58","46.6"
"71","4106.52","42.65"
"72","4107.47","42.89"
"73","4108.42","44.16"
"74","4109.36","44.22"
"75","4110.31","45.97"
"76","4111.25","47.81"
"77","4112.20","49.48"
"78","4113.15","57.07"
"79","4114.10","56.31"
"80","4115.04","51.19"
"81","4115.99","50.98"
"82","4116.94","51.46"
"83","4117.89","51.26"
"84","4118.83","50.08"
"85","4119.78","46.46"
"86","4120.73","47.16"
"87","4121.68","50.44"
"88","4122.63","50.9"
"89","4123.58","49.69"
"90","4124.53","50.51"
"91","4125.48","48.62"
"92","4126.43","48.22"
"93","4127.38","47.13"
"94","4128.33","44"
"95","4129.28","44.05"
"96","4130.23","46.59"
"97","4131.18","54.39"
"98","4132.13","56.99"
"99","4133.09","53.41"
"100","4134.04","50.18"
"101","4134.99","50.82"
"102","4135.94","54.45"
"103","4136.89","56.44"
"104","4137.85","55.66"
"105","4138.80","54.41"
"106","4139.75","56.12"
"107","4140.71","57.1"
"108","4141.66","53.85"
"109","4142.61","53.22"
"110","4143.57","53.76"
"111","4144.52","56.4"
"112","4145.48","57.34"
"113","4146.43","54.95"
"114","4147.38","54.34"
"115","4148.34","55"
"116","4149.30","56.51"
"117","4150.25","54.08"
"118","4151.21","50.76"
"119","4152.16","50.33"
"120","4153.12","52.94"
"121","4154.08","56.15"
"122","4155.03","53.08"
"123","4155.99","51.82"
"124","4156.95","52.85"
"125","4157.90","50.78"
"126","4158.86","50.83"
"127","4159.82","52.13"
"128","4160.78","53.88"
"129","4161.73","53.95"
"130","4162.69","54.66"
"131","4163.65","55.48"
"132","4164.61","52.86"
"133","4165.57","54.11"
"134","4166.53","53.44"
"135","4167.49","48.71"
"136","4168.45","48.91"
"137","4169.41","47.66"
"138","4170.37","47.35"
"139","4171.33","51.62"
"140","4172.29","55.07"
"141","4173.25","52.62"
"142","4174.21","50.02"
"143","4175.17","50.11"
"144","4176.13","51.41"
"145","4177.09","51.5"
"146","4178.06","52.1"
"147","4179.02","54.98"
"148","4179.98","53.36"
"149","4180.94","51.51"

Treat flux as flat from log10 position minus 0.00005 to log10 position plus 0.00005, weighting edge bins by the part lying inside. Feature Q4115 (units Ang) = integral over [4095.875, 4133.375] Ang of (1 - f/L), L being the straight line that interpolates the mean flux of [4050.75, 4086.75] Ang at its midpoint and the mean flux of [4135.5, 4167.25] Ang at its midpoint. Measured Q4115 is 2.6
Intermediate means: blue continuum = 54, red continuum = 54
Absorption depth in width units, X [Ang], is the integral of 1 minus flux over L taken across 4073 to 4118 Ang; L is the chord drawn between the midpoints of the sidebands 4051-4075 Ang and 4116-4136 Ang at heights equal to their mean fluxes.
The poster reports 1.3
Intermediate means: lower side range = 54.6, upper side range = 49.8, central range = 50.6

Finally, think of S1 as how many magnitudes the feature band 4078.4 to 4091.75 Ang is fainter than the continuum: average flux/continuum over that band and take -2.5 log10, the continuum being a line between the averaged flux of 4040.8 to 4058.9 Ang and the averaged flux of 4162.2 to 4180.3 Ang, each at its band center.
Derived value 0.03 mag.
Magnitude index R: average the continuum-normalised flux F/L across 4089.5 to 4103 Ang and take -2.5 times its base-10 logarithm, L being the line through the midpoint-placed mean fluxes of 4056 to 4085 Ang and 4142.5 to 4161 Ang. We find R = 0.12 mag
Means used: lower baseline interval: 53.8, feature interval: 47.9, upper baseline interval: 53.5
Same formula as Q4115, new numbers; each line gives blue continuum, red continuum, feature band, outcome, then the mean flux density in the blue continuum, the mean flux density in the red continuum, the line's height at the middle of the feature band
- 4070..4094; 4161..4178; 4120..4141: 0.2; 51.6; 51.8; 51.7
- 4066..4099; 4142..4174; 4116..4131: 0.9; 50.2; 52.9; 51.7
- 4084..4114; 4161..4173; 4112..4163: -1.5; 49.3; 52.1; 50.8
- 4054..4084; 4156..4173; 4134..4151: -0.7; 54.4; 52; 52.6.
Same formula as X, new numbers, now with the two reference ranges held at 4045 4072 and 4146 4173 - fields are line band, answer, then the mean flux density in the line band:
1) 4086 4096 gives 1.42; 46.5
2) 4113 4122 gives 0.44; 51.1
